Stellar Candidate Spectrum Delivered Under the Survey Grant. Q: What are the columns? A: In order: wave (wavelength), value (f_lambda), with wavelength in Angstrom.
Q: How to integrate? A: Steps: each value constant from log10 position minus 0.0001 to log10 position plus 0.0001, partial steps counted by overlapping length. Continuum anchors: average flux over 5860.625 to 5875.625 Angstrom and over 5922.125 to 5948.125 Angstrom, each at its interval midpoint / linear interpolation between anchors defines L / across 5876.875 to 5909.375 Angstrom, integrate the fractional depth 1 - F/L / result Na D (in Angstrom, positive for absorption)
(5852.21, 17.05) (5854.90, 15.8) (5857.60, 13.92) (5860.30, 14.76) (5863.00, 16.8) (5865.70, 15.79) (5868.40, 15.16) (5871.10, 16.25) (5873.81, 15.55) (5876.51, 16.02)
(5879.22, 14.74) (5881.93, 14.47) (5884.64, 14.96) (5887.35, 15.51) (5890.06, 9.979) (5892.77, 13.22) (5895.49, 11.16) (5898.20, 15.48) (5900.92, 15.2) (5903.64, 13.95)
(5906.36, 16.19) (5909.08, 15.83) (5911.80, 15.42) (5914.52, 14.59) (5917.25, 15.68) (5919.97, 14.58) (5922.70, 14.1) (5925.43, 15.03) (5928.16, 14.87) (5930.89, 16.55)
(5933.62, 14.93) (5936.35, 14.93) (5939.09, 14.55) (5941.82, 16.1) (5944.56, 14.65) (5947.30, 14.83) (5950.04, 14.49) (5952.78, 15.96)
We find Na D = 2.8 Angstrom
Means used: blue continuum 15.8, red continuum 15.1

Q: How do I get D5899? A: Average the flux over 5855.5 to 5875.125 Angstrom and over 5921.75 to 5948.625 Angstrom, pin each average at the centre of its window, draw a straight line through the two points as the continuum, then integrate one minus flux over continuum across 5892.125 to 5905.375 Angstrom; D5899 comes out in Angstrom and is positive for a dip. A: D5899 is 1.19 Angstrom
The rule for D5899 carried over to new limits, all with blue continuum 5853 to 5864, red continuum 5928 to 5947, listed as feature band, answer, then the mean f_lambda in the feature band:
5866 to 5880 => -0.24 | 15.6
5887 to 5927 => 2.37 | 14.4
